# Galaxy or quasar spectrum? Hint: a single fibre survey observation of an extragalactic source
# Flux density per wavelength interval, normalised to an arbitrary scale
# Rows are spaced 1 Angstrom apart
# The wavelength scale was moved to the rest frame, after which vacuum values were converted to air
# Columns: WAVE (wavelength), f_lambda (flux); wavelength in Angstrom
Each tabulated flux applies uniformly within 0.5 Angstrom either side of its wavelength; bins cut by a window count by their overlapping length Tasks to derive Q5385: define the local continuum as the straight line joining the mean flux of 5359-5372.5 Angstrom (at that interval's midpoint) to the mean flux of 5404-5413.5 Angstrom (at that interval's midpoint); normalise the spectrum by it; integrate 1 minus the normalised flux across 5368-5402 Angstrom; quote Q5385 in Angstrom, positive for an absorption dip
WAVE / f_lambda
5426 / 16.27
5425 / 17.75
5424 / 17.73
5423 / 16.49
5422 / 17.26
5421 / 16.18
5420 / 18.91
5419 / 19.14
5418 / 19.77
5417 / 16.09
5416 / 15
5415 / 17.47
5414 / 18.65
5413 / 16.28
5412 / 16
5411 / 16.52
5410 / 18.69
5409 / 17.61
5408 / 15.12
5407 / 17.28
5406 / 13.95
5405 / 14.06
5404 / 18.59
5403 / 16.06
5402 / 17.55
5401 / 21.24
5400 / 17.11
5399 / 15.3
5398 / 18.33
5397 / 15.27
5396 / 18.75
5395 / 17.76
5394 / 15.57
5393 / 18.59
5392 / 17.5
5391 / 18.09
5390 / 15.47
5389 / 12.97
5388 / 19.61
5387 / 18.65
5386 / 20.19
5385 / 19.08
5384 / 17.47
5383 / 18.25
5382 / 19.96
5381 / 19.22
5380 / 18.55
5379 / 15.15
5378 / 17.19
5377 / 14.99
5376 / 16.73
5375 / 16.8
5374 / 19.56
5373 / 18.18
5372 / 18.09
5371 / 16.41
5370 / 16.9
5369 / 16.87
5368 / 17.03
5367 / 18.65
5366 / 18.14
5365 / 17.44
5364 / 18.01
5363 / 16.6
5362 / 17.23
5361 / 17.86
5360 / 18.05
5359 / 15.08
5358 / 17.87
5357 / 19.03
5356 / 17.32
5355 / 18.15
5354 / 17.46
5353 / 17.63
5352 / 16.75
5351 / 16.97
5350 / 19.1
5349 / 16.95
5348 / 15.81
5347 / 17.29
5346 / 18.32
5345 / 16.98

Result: -1.3 Angstrom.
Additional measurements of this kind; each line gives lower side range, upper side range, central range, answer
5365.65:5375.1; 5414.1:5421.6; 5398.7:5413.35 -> 0.7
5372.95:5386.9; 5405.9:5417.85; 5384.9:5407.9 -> 0.2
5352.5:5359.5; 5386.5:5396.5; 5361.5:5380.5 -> 0.1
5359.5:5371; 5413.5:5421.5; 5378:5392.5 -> -0.2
